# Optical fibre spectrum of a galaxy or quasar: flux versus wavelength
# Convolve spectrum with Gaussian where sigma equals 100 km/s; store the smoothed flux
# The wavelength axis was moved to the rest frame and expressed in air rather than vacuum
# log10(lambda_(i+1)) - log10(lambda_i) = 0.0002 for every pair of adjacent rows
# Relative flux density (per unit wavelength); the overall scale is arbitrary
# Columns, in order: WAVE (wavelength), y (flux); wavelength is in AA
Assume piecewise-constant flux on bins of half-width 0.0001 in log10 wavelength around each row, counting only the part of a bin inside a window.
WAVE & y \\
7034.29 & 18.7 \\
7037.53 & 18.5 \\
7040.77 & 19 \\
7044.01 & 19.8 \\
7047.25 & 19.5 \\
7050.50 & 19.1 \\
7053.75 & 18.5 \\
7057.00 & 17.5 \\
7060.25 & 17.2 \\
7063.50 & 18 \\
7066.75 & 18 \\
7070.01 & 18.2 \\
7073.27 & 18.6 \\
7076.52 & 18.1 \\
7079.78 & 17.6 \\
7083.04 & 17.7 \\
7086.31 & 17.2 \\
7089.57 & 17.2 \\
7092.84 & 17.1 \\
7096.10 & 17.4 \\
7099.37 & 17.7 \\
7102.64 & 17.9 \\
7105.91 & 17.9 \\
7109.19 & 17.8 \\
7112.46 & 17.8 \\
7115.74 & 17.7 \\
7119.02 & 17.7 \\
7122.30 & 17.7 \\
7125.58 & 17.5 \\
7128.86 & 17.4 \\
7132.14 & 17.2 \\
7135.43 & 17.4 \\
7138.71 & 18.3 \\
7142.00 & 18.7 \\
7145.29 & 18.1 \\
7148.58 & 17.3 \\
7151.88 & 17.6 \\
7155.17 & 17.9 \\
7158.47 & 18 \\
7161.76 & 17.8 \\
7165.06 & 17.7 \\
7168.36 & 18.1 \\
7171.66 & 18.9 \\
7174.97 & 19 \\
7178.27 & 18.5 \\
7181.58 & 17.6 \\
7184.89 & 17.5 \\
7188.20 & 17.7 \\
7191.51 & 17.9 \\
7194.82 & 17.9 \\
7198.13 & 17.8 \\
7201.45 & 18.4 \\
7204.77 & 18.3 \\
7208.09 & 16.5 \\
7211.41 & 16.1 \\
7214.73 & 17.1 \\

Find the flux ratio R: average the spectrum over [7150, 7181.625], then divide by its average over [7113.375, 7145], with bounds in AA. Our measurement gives 1.0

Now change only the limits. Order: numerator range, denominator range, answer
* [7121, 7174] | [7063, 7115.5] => 1.01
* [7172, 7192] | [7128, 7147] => 1.01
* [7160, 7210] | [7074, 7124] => 1.02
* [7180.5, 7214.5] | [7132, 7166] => 0.98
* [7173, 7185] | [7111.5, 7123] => 1.03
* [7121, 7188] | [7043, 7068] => 0.97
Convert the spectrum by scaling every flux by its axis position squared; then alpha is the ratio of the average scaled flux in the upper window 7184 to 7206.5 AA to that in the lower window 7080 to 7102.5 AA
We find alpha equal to 1.1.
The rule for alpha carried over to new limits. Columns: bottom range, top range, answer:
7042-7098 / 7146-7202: 1.03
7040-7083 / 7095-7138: 0.98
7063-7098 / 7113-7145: 1.02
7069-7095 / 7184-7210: 1.04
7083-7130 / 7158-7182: 1.06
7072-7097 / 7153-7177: 1.06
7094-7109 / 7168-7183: 1.06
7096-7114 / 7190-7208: 1.04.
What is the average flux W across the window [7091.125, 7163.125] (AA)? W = 17.7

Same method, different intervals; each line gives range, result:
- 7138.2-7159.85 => 18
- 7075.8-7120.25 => 17.6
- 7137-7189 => 18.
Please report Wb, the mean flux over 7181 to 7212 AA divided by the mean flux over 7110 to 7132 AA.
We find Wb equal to 1.0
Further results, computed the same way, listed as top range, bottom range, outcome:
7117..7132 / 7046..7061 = 0.95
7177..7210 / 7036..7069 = 0.96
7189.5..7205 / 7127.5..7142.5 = 1.02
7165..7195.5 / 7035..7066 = 0.98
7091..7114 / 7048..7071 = 0.97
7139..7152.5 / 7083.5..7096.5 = 1.04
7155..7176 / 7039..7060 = 0.97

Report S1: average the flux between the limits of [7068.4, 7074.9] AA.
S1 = 18.4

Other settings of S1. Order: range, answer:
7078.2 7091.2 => 17.4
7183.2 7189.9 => 17.6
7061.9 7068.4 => 18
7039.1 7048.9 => 19.4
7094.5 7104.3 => 17.7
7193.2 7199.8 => 17.8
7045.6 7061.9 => 18.4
